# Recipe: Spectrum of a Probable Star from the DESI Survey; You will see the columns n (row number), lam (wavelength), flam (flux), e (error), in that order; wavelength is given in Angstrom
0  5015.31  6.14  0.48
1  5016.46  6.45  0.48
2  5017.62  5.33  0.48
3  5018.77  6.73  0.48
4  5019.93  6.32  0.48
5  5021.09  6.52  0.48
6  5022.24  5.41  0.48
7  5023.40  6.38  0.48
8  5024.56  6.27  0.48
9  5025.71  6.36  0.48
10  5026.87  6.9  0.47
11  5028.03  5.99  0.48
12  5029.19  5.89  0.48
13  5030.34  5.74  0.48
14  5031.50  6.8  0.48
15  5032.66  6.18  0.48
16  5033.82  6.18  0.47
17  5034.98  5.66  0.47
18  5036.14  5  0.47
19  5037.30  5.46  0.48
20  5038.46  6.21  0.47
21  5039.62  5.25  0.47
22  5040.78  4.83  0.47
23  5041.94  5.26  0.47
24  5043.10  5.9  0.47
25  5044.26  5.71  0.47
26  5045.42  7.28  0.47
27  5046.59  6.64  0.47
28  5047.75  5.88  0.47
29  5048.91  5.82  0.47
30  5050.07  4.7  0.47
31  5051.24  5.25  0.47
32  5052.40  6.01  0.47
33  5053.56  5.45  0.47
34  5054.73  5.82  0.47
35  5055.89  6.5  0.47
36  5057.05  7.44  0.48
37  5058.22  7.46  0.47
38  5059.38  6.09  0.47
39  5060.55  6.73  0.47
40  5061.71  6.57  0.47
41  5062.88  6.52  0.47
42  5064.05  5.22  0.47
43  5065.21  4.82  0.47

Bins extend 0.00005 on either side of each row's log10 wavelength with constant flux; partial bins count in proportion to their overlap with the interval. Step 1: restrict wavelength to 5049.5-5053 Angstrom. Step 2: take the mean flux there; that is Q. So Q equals 5.32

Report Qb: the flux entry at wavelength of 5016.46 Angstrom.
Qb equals 6.45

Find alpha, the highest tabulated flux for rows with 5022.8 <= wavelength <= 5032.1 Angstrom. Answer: 6.9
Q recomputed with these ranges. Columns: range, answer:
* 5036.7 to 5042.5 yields 5.4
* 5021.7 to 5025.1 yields 6.01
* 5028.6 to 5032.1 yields 6.15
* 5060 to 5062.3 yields 6.65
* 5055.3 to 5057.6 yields 6.98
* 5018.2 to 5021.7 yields 6.51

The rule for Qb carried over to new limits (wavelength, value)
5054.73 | 5.82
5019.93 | 6.32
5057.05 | 7.44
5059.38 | 6.09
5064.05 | 5.22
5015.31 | 6.14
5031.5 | 6.8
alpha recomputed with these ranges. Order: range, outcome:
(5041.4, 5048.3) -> 7.28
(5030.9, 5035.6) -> 6.8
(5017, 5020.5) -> 6.73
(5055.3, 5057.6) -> 7.44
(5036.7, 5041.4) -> 6.21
